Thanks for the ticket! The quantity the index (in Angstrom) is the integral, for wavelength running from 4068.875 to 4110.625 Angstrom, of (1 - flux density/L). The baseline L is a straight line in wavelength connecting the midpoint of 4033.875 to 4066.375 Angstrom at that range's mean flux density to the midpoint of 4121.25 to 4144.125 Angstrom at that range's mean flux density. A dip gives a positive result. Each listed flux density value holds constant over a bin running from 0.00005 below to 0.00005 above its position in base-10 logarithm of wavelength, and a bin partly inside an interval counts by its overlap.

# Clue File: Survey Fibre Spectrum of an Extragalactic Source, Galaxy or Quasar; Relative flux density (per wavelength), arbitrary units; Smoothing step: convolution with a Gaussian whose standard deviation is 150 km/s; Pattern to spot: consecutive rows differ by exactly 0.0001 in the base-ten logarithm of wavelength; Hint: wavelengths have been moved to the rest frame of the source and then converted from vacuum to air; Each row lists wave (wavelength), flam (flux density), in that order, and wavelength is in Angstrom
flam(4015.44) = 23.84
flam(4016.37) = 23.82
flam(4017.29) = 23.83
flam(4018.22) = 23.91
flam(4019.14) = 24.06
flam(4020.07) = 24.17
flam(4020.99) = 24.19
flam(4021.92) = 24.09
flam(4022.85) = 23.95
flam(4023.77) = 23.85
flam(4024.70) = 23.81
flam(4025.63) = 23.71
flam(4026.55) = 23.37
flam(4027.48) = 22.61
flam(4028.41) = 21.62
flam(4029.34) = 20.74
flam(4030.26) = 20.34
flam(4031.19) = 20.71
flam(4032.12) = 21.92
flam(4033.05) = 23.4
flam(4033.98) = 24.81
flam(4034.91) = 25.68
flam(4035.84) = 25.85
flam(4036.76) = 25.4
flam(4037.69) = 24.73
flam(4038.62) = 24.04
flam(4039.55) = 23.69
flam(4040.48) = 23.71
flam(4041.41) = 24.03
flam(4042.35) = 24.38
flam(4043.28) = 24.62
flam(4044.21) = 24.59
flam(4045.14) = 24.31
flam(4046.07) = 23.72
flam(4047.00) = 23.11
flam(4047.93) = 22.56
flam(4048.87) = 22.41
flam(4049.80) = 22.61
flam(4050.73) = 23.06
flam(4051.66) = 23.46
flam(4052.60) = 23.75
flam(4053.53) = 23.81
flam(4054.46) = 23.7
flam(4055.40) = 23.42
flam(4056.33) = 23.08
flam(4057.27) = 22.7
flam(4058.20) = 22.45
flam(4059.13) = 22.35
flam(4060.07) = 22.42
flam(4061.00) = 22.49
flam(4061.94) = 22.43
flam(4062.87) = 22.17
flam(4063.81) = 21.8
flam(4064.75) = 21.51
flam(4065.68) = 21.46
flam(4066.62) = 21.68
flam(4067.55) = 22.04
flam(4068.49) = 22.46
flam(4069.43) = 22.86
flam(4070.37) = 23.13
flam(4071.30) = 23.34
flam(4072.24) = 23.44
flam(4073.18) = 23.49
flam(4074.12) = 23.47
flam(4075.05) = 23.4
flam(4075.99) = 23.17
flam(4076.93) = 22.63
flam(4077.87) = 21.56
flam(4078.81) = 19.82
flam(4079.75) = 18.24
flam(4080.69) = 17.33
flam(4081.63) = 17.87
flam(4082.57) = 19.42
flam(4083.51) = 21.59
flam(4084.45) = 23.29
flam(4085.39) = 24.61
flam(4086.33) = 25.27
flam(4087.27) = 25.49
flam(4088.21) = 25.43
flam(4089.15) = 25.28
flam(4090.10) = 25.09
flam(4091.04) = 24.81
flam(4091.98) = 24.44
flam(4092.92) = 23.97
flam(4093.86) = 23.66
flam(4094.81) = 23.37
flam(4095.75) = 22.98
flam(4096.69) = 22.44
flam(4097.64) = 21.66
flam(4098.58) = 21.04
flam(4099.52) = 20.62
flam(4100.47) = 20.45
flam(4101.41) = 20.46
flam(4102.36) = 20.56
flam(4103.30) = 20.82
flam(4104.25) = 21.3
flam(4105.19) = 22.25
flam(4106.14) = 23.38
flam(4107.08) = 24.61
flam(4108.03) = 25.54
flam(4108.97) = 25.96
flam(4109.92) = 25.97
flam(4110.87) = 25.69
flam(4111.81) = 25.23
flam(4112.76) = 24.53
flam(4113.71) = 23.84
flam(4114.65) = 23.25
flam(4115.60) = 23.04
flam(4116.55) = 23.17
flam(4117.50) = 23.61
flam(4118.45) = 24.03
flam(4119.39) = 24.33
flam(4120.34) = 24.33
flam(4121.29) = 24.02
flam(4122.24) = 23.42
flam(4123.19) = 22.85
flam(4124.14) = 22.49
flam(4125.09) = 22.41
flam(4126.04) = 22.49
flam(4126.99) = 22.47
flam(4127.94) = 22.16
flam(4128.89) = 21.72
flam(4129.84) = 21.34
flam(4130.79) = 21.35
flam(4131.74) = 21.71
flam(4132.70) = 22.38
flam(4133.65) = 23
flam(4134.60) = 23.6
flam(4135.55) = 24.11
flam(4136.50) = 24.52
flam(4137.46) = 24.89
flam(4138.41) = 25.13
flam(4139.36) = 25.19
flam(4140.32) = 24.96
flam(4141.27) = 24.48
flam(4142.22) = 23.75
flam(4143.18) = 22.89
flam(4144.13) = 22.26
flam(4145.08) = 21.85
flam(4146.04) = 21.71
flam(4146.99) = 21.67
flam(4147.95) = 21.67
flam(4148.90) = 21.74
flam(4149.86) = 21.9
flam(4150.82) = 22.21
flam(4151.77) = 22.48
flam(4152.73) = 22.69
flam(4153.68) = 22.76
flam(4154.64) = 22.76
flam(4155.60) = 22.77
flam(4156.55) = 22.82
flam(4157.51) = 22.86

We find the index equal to 1.0 Angstrom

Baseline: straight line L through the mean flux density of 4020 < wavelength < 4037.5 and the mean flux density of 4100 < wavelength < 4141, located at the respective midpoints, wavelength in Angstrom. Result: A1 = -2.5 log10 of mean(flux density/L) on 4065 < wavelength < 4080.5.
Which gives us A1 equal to 0.06 mag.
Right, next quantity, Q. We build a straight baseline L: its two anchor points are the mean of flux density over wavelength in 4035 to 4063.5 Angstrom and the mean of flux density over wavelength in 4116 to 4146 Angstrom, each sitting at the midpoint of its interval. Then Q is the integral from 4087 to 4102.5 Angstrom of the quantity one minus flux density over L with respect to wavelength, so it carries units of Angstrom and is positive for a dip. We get 0.20 Angstrom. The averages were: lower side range 23.5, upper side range 23.2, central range 23.1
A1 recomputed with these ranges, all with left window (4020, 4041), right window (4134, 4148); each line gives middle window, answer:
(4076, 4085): 0.16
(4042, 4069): 0.03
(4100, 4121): 0.00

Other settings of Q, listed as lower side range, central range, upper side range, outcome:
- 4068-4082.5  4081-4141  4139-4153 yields -2.8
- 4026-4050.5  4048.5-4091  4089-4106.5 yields 0.6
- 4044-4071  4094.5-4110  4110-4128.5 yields 0.6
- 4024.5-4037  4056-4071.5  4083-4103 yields 0.5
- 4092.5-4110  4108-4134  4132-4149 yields -0.5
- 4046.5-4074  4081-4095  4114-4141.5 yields -0.3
